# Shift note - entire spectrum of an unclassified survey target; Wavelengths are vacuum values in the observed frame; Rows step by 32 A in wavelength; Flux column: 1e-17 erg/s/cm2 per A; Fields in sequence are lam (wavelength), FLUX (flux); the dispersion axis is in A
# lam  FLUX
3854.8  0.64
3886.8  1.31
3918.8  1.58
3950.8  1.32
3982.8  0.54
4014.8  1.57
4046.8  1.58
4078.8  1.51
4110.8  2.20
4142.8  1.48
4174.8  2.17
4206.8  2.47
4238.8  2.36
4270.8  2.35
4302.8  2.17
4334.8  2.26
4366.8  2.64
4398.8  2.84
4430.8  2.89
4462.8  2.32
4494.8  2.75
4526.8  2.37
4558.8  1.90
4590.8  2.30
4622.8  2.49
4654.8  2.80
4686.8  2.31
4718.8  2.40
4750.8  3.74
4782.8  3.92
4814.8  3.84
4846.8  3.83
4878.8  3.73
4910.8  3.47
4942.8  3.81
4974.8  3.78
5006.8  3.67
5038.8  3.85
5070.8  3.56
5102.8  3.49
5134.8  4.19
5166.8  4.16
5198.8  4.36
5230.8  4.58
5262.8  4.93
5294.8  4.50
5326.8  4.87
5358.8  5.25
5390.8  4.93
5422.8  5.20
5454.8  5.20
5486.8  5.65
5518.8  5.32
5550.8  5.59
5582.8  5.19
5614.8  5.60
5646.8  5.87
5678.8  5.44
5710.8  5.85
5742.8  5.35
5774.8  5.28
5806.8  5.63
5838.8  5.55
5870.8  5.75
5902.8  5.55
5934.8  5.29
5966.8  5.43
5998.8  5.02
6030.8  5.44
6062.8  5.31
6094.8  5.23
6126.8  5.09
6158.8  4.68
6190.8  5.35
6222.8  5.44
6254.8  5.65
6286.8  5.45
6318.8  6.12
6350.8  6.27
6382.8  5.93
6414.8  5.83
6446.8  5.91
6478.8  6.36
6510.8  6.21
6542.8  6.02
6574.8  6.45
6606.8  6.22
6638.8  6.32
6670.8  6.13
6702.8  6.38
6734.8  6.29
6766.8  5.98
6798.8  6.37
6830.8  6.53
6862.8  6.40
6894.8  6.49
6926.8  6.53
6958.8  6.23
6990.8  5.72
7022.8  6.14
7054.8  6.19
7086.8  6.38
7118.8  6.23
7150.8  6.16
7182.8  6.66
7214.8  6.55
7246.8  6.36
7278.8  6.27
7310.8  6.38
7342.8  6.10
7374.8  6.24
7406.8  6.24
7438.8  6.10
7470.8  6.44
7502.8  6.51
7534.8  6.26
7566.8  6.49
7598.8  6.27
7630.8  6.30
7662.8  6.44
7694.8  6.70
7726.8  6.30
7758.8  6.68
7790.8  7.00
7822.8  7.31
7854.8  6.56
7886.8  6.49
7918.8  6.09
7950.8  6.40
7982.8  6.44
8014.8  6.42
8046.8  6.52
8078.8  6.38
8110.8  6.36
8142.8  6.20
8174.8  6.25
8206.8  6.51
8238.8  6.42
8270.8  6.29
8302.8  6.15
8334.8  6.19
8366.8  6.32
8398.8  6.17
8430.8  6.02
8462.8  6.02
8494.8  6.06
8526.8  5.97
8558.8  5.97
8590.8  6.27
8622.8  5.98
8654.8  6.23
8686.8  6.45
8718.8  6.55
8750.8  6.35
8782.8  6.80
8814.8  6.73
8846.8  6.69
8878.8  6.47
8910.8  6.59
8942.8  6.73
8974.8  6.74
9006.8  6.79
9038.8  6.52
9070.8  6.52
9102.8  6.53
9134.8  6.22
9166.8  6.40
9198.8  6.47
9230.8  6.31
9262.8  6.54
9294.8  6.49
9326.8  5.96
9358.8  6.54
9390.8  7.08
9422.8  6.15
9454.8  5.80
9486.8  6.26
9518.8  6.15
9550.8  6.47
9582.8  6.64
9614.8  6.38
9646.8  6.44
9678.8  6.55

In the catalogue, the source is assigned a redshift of 0.19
